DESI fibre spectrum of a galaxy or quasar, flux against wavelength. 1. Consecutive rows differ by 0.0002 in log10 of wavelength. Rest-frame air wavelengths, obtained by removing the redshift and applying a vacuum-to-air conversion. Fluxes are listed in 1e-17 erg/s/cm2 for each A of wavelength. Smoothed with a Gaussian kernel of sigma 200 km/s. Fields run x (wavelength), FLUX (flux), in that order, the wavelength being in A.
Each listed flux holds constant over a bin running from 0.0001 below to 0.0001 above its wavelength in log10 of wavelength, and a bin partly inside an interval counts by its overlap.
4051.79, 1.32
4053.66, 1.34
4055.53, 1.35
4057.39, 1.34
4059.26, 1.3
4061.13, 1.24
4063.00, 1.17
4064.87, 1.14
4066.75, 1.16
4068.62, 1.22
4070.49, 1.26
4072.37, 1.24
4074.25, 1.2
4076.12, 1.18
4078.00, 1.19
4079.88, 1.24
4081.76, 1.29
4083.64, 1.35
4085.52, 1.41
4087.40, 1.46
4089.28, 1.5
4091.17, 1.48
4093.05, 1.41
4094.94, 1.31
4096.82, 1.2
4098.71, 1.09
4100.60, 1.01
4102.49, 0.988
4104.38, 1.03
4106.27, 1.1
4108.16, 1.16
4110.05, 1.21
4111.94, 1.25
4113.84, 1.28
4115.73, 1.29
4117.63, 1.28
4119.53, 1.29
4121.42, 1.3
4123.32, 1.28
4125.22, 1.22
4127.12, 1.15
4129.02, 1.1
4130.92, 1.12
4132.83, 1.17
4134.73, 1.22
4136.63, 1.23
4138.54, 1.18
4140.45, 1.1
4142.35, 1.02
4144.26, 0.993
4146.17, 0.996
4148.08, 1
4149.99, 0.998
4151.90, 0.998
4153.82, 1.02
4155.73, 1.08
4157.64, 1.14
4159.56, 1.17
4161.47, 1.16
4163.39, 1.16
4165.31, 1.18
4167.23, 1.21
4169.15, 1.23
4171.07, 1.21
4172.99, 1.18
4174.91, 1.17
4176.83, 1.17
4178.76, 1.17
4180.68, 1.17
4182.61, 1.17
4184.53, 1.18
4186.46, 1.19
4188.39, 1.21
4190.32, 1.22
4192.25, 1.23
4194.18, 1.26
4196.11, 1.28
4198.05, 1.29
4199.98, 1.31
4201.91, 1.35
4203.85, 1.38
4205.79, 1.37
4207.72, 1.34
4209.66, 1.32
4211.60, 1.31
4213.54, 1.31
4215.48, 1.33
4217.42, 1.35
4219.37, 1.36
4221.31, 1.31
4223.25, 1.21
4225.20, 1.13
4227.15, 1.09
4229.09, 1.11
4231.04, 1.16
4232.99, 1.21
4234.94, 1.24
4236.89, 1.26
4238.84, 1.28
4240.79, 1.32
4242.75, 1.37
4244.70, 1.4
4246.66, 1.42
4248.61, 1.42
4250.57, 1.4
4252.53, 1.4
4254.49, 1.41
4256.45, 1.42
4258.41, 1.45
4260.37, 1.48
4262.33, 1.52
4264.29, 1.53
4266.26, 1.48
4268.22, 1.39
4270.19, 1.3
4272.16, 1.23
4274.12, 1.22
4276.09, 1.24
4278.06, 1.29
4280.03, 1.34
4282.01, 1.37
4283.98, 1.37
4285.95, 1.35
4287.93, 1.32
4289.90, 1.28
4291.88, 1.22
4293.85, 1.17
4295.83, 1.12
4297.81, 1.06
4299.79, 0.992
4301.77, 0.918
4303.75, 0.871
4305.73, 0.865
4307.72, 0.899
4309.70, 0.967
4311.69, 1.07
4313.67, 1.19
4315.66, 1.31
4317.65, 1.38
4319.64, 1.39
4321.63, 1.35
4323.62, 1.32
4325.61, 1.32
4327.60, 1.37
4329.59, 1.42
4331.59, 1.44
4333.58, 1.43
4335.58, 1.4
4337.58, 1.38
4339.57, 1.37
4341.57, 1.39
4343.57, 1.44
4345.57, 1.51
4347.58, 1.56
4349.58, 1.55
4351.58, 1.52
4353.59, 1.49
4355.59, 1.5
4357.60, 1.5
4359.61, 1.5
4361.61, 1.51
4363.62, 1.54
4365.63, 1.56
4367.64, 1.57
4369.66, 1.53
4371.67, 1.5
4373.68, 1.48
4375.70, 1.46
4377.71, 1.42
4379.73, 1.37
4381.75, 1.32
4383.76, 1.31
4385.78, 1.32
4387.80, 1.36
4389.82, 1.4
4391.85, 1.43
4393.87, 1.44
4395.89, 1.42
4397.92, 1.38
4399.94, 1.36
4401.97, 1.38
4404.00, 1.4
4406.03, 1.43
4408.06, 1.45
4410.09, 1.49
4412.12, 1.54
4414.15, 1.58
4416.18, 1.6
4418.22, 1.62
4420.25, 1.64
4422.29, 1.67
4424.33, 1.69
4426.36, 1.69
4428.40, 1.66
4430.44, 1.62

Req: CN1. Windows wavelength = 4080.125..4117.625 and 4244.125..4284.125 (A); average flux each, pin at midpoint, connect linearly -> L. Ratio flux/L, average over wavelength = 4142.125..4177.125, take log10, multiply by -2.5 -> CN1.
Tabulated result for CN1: 0.17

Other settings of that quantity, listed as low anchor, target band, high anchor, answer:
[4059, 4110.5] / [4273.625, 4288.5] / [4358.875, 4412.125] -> 0.04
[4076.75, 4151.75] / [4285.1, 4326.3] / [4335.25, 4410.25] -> 0.19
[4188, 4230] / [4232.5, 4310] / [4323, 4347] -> 0.05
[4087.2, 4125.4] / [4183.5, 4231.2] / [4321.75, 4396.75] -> 0.05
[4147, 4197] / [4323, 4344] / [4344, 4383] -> 0.04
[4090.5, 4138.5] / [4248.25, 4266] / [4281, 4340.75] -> -0.18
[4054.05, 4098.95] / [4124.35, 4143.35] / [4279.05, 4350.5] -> 0.12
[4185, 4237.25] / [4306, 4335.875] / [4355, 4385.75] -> 0.11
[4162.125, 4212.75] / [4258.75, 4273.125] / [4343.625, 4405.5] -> -0.07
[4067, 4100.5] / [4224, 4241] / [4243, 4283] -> 0.15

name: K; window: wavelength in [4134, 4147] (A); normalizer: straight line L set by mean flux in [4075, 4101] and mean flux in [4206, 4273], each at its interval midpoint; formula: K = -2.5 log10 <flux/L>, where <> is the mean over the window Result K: 0.19 mag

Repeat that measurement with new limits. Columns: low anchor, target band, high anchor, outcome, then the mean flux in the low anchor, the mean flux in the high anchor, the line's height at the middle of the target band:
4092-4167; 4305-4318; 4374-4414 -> 0.22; 1.15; 1.41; 1.33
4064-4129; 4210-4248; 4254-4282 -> 0.06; 1.24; 1.38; 1.35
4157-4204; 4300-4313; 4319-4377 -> 0.43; 1.21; 1.46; 1.4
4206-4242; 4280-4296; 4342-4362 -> 0.08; 1.26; 1.5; 1.38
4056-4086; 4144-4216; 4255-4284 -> 0.10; 1.24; 1.38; 1.32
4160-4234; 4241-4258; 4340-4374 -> -0.06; 1.24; 1.51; 1.33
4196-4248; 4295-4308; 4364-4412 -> 0.37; 1.29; 1.43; 1.36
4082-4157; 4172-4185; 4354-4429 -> 0.07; 1.19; 1.49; 1.25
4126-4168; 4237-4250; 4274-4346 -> -0.14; 1.11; 1.25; 1.19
